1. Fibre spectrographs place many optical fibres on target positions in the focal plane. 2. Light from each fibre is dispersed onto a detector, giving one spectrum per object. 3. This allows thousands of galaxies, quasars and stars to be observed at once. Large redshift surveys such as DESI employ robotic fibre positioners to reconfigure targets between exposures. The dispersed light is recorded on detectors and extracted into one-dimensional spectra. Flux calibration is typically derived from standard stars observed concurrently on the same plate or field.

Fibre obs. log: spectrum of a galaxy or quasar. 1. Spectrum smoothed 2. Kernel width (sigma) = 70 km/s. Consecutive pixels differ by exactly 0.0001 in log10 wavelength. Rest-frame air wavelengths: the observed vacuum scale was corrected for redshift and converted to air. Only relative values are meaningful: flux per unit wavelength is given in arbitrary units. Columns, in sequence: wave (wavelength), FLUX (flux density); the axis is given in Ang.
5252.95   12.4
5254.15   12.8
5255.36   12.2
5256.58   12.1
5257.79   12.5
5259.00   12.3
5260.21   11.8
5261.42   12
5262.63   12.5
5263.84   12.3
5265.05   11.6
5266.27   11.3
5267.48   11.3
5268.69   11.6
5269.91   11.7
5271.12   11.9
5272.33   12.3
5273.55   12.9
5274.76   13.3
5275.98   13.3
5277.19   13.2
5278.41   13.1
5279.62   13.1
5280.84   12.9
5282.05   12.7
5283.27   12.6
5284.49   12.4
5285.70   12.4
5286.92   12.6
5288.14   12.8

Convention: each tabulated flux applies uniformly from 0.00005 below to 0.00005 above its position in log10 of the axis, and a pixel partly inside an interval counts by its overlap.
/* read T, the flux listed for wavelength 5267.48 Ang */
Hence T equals 11.3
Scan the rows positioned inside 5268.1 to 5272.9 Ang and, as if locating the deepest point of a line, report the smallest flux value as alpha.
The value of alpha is 11.6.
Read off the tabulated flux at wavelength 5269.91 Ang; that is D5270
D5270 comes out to 11.7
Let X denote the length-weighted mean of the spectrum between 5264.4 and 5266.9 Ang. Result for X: 11.5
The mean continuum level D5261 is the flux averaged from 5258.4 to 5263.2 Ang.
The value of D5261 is 12.2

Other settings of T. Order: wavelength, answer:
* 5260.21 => 11.8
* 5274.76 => 13.3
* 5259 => 12.3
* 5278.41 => 13.1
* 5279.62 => 13.1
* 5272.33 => 12.3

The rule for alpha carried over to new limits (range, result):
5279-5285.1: 12.4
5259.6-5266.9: 11.3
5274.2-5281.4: 12.9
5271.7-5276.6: 12.3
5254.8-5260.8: 11.8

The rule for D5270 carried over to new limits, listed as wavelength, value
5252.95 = 12.4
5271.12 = 11.9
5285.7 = 12.4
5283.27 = 12.6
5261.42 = 12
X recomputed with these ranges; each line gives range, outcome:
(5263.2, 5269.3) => 11.6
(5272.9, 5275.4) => 13.1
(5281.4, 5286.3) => 12.5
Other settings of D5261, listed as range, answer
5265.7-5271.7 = 11.6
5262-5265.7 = 12.1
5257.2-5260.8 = 12.2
